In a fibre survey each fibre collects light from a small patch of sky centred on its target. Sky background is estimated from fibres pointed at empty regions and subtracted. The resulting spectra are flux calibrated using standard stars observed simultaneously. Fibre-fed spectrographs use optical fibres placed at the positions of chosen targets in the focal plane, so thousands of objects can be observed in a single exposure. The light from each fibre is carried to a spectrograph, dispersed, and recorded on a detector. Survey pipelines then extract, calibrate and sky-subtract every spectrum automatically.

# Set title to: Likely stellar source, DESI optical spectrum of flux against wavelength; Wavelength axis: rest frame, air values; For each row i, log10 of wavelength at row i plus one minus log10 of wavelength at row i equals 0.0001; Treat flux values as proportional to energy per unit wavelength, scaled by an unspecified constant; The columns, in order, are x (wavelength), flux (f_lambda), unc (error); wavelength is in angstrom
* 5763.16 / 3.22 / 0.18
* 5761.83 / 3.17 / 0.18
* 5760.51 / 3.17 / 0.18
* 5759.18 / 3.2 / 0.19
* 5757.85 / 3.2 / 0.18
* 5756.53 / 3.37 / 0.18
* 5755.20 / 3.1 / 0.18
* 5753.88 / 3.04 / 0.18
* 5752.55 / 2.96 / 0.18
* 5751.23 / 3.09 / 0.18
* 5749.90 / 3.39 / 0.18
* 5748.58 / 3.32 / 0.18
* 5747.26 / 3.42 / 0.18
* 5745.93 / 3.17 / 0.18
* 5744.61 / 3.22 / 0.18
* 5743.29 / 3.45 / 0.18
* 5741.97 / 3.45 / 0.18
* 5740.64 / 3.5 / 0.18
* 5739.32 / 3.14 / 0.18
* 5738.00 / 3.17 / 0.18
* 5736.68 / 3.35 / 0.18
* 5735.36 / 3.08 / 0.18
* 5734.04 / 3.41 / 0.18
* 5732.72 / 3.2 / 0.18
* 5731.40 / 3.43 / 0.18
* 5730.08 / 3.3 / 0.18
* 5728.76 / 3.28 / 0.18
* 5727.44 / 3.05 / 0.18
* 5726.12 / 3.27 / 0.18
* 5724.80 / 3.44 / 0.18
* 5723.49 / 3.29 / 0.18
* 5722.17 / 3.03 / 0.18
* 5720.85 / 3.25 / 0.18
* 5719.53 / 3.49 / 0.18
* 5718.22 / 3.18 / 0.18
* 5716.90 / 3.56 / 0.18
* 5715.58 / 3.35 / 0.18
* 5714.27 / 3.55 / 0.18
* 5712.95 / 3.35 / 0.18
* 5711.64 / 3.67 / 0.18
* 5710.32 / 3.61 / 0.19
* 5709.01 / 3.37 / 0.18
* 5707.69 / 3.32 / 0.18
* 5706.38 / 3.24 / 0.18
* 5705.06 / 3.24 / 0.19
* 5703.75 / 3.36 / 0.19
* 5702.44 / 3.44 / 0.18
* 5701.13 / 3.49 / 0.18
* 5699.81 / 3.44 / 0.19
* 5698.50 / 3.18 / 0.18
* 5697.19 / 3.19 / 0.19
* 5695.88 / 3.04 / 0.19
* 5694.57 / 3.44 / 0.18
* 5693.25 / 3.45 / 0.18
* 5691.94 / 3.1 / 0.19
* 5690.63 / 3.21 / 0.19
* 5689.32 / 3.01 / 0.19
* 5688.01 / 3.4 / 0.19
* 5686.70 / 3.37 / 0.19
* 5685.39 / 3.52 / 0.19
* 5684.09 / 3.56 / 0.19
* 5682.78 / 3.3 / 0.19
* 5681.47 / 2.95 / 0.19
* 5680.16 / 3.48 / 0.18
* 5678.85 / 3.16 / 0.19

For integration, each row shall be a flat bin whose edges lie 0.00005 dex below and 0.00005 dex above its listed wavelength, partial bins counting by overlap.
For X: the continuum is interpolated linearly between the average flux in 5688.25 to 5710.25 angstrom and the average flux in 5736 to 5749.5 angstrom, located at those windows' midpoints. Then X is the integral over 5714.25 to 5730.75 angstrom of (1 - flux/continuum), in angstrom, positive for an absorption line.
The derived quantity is 0.0 angstrom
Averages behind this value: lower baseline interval 3.29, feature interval 3.3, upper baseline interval 3.32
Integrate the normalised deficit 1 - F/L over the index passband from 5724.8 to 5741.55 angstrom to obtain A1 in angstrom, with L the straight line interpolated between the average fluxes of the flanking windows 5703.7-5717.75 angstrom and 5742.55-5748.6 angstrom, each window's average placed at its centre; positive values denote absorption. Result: 0.40 angstrom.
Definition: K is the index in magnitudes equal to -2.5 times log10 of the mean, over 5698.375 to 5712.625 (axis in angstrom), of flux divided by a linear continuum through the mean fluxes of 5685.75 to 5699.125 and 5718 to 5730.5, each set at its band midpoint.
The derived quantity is -0.05 mag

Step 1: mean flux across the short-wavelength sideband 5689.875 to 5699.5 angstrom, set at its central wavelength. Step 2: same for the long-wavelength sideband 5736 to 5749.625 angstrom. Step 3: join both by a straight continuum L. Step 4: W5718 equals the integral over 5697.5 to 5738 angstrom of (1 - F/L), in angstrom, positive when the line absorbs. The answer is -0.7 angstrom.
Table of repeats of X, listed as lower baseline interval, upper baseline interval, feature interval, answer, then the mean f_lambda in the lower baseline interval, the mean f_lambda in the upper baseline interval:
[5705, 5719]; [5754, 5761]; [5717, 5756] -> 0.4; 3.41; 3.2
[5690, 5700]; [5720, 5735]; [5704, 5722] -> -0.7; 3.25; 3.27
